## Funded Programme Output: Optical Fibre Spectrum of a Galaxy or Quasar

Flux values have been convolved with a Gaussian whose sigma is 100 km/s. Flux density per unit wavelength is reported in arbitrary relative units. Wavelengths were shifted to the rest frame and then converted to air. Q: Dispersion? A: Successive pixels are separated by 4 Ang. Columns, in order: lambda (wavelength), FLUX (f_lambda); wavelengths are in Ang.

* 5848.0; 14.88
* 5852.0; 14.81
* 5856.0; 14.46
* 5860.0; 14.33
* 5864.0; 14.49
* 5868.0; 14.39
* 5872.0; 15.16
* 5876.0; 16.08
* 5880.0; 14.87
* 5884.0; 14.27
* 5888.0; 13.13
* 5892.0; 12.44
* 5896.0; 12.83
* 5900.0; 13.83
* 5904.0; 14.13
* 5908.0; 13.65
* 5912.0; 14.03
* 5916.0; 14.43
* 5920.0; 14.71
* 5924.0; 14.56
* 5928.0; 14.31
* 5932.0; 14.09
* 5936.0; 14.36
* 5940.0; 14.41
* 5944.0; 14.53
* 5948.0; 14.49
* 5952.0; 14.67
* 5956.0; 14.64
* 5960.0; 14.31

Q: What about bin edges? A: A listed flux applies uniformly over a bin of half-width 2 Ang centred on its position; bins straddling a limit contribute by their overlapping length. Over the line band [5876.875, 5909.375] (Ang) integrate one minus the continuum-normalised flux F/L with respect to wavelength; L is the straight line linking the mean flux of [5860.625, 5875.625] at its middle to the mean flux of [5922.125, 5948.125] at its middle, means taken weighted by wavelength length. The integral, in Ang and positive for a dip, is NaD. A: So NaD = 2.0 Ang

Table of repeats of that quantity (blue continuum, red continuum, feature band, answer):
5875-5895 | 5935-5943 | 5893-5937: 0.57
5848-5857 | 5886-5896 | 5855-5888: -2.21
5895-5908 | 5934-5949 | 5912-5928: -0.50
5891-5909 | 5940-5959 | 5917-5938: -0.55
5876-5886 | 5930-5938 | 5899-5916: 0.67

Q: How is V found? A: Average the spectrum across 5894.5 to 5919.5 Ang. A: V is 13.9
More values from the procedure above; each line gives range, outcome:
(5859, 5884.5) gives 14.8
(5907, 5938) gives 14.3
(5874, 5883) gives 15.3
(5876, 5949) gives 14.1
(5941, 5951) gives 14.5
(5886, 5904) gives 13.2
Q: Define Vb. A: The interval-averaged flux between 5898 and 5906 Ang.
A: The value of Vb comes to 14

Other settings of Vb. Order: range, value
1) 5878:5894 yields 13.7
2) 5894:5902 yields 13.3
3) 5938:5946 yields 14.5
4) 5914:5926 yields 14.6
